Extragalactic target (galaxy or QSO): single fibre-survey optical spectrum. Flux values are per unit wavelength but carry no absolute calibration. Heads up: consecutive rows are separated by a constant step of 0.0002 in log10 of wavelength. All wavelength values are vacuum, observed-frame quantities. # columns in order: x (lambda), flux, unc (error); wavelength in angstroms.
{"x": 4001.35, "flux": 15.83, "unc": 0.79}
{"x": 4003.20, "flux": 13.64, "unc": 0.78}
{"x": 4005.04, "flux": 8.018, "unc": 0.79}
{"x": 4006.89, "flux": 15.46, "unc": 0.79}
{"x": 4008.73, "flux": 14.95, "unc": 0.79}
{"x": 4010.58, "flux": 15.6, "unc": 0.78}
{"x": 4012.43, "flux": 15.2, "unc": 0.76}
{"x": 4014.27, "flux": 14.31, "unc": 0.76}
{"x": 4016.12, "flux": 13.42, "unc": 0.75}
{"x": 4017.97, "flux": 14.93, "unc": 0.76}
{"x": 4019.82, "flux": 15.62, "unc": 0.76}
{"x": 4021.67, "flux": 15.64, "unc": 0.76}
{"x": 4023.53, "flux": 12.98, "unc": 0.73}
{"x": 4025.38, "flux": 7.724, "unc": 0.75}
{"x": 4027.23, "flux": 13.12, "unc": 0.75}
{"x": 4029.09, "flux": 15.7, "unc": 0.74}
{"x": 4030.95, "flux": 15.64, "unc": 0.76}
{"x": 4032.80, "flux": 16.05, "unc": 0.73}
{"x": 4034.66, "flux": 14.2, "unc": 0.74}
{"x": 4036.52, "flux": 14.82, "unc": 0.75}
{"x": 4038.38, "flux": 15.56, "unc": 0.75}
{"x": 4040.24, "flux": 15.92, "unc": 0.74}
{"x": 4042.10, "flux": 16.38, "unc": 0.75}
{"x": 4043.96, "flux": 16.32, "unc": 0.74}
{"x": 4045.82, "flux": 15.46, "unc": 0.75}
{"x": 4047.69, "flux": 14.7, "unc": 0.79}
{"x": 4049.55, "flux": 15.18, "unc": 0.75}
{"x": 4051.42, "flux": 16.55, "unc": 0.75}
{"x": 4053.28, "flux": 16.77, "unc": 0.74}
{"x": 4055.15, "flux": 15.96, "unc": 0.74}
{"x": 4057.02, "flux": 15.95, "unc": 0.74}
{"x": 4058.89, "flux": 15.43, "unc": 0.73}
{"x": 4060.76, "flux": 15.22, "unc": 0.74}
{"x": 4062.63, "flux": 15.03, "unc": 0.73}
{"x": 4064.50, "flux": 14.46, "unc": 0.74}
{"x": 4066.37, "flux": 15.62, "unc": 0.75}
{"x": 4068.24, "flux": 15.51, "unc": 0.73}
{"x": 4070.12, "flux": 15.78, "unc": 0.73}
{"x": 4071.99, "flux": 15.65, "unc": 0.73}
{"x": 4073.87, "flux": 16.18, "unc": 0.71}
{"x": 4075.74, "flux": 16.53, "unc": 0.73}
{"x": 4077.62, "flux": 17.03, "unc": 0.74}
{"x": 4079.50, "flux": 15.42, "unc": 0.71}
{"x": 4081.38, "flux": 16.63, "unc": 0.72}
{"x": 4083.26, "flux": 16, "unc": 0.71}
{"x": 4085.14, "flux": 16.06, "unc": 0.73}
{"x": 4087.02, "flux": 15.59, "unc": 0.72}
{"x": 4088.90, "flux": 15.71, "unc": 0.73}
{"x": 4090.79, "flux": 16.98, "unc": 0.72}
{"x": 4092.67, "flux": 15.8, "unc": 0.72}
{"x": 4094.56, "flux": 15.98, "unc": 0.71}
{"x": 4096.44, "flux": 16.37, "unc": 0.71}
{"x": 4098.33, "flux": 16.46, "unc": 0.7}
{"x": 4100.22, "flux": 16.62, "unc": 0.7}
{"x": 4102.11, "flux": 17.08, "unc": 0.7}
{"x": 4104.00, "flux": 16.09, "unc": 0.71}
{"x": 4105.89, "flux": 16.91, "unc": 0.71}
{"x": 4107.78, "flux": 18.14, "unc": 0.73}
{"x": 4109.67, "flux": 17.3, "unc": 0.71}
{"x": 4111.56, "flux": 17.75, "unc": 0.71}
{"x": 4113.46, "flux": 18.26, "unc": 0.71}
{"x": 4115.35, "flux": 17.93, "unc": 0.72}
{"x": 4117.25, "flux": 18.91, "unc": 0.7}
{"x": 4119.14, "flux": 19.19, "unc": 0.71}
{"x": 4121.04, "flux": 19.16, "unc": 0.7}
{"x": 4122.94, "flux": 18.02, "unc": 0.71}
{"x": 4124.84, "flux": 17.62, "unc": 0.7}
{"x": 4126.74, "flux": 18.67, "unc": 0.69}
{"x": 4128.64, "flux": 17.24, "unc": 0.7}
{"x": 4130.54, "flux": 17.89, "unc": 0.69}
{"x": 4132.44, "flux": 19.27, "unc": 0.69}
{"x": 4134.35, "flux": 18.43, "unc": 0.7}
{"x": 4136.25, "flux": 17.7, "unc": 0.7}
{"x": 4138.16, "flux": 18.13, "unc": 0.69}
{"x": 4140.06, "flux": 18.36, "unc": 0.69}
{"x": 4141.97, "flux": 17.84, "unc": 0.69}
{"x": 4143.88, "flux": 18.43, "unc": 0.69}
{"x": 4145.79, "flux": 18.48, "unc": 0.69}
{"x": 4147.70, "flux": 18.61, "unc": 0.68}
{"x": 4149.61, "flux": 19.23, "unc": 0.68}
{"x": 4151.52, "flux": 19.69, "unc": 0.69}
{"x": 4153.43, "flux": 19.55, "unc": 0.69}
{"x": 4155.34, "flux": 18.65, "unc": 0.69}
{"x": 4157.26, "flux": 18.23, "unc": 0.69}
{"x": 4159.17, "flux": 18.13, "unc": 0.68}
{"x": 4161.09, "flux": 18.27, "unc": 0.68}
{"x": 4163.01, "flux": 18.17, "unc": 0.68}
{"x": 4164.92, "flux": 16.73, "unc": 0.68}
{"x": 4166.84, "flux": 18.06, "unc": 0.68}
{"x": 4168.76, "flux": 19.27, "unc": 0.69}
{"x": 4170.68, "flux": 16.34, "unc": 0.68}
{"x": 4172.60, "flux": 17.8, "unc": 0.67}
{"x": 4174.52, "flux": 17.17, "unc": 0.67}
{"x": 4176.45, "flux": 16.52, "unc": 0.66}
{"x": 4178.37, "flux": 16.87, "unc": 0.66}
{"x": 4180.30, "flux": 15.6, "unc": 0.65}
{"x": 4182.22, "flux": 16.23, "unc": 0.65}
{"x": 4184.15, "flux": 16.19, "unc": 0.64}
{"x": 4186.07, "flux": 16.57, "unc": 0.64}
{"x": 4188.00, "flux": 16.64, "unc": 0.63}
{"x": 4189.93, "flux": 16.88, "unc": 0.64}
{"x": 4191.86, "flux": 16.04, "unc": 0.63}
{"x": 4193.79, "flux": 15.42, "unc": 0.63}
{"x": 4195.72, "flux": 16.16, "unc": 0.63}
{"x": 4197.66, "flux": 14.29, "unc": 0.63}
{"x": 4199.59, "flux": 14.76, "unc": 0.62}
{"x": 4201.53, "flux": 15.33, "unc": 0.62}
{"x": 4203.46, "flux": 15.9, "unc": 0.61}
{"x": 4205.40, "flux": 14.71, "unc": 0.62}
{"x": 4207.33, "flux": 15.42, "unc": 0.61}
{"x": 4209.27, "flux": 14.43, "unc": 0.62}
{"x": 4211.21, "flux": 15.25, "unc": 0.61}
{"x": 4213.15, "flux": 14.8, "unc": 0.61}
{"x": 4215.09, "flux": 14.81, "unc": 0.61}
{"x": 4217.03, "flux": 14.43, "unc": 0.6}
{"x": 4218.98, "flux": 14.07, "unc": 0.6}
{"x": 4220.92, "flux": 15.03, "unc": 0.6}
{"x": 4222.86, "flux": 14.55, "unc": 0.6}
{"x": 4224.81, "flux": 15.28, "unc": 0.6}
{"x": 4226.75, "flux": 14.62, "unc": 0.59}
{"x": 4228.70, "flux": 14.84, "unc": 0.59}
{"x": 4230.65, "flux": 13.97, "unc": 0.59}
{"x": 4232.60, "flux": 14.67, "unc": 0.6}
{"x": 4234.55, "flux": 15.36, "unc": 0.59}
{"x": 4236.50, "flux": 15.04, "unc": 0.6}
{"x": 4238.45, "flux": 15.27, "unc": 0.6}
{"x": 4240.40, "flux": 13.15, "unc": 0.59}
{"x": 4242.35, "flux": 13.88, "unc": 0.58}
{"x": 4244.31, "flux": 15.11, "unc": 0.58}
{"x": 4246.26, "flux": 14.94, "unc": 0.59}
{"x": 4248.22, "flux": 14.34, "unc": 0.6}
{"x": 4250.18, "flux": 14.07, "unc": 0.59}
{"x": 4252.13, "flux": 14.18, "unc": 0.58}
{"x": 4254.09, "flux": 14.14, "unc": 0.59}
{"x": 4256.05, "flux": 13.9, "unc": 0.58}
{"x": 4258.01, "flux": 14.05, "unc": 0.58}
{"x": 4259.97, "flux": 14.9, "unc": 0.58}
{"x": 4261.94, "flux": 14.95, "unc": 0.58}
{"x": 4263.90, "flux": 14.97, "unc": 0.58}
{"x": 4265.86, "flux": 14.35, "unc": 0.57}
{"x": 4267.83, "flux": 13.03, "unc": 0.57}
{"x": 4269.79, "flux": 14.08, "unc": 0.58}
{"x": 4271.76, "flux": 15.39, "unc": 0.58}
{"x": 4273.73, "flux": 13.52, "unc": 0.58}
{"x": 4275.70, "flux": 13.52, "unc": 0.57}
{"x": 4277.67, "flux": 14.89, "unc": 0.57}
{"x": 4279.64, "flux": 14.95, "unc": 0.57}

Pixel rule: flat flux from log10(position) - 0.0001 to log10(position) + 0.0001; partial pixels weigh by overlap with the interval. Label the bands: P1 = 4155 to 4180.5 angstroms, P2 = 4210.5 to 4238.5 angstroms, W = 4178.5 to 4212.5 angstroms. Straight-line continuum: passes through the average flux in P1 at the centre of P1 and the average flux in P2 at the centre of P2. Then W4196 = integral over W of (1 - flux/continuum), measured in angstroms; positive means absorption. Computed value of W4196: 1.2 angstroms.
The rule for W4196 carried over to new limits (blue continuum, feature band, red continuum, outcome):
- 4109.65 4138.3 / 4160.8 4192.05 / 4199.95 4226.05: -1.4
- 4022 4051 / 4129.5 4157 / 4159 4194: -3.5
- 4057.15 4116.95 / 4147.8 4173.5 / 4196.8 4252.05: -4.7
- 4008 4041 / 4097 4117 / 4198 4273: -3.8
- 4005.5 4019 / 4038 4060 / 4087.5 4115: -0.5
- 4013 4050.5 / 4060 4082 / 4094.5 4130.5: 0.5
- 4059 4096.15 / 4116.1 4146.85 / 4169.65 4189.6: -3.9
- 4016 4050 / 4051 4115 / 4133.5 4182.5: -1.0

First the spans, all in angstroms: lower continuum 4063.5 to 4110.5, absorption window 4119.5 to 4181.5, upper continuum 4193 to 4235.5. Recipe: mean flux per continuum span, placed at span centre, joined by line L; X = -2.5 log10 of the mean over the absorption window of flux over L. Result -0.16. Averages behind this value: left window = 16.2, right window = 14.9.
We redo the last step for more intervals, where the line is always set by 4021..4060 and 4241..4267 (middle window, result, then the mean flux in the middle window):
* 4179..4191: -0.12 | 16.4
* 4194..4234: -0.03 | 14.9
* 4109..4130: -0.22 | 18.2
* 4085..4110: -0.11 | 16.5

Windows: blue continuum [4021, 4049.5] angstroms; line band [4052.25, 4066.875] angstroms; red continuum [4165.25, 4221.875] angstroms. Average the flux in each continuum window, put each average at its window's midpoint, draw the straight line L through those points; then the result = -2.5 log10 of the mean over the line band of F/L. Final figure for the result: -0.049 mag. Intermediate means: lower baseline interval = 14.7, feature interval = 15.6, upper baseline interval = 15.9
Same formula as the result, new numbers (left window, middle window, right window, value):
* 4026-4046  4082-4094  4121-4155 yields 0.056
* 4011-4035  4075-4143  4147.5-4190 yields -0.069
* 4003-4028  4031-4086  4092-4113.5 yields -0.038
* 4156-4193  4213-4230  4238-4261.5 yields 0.049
